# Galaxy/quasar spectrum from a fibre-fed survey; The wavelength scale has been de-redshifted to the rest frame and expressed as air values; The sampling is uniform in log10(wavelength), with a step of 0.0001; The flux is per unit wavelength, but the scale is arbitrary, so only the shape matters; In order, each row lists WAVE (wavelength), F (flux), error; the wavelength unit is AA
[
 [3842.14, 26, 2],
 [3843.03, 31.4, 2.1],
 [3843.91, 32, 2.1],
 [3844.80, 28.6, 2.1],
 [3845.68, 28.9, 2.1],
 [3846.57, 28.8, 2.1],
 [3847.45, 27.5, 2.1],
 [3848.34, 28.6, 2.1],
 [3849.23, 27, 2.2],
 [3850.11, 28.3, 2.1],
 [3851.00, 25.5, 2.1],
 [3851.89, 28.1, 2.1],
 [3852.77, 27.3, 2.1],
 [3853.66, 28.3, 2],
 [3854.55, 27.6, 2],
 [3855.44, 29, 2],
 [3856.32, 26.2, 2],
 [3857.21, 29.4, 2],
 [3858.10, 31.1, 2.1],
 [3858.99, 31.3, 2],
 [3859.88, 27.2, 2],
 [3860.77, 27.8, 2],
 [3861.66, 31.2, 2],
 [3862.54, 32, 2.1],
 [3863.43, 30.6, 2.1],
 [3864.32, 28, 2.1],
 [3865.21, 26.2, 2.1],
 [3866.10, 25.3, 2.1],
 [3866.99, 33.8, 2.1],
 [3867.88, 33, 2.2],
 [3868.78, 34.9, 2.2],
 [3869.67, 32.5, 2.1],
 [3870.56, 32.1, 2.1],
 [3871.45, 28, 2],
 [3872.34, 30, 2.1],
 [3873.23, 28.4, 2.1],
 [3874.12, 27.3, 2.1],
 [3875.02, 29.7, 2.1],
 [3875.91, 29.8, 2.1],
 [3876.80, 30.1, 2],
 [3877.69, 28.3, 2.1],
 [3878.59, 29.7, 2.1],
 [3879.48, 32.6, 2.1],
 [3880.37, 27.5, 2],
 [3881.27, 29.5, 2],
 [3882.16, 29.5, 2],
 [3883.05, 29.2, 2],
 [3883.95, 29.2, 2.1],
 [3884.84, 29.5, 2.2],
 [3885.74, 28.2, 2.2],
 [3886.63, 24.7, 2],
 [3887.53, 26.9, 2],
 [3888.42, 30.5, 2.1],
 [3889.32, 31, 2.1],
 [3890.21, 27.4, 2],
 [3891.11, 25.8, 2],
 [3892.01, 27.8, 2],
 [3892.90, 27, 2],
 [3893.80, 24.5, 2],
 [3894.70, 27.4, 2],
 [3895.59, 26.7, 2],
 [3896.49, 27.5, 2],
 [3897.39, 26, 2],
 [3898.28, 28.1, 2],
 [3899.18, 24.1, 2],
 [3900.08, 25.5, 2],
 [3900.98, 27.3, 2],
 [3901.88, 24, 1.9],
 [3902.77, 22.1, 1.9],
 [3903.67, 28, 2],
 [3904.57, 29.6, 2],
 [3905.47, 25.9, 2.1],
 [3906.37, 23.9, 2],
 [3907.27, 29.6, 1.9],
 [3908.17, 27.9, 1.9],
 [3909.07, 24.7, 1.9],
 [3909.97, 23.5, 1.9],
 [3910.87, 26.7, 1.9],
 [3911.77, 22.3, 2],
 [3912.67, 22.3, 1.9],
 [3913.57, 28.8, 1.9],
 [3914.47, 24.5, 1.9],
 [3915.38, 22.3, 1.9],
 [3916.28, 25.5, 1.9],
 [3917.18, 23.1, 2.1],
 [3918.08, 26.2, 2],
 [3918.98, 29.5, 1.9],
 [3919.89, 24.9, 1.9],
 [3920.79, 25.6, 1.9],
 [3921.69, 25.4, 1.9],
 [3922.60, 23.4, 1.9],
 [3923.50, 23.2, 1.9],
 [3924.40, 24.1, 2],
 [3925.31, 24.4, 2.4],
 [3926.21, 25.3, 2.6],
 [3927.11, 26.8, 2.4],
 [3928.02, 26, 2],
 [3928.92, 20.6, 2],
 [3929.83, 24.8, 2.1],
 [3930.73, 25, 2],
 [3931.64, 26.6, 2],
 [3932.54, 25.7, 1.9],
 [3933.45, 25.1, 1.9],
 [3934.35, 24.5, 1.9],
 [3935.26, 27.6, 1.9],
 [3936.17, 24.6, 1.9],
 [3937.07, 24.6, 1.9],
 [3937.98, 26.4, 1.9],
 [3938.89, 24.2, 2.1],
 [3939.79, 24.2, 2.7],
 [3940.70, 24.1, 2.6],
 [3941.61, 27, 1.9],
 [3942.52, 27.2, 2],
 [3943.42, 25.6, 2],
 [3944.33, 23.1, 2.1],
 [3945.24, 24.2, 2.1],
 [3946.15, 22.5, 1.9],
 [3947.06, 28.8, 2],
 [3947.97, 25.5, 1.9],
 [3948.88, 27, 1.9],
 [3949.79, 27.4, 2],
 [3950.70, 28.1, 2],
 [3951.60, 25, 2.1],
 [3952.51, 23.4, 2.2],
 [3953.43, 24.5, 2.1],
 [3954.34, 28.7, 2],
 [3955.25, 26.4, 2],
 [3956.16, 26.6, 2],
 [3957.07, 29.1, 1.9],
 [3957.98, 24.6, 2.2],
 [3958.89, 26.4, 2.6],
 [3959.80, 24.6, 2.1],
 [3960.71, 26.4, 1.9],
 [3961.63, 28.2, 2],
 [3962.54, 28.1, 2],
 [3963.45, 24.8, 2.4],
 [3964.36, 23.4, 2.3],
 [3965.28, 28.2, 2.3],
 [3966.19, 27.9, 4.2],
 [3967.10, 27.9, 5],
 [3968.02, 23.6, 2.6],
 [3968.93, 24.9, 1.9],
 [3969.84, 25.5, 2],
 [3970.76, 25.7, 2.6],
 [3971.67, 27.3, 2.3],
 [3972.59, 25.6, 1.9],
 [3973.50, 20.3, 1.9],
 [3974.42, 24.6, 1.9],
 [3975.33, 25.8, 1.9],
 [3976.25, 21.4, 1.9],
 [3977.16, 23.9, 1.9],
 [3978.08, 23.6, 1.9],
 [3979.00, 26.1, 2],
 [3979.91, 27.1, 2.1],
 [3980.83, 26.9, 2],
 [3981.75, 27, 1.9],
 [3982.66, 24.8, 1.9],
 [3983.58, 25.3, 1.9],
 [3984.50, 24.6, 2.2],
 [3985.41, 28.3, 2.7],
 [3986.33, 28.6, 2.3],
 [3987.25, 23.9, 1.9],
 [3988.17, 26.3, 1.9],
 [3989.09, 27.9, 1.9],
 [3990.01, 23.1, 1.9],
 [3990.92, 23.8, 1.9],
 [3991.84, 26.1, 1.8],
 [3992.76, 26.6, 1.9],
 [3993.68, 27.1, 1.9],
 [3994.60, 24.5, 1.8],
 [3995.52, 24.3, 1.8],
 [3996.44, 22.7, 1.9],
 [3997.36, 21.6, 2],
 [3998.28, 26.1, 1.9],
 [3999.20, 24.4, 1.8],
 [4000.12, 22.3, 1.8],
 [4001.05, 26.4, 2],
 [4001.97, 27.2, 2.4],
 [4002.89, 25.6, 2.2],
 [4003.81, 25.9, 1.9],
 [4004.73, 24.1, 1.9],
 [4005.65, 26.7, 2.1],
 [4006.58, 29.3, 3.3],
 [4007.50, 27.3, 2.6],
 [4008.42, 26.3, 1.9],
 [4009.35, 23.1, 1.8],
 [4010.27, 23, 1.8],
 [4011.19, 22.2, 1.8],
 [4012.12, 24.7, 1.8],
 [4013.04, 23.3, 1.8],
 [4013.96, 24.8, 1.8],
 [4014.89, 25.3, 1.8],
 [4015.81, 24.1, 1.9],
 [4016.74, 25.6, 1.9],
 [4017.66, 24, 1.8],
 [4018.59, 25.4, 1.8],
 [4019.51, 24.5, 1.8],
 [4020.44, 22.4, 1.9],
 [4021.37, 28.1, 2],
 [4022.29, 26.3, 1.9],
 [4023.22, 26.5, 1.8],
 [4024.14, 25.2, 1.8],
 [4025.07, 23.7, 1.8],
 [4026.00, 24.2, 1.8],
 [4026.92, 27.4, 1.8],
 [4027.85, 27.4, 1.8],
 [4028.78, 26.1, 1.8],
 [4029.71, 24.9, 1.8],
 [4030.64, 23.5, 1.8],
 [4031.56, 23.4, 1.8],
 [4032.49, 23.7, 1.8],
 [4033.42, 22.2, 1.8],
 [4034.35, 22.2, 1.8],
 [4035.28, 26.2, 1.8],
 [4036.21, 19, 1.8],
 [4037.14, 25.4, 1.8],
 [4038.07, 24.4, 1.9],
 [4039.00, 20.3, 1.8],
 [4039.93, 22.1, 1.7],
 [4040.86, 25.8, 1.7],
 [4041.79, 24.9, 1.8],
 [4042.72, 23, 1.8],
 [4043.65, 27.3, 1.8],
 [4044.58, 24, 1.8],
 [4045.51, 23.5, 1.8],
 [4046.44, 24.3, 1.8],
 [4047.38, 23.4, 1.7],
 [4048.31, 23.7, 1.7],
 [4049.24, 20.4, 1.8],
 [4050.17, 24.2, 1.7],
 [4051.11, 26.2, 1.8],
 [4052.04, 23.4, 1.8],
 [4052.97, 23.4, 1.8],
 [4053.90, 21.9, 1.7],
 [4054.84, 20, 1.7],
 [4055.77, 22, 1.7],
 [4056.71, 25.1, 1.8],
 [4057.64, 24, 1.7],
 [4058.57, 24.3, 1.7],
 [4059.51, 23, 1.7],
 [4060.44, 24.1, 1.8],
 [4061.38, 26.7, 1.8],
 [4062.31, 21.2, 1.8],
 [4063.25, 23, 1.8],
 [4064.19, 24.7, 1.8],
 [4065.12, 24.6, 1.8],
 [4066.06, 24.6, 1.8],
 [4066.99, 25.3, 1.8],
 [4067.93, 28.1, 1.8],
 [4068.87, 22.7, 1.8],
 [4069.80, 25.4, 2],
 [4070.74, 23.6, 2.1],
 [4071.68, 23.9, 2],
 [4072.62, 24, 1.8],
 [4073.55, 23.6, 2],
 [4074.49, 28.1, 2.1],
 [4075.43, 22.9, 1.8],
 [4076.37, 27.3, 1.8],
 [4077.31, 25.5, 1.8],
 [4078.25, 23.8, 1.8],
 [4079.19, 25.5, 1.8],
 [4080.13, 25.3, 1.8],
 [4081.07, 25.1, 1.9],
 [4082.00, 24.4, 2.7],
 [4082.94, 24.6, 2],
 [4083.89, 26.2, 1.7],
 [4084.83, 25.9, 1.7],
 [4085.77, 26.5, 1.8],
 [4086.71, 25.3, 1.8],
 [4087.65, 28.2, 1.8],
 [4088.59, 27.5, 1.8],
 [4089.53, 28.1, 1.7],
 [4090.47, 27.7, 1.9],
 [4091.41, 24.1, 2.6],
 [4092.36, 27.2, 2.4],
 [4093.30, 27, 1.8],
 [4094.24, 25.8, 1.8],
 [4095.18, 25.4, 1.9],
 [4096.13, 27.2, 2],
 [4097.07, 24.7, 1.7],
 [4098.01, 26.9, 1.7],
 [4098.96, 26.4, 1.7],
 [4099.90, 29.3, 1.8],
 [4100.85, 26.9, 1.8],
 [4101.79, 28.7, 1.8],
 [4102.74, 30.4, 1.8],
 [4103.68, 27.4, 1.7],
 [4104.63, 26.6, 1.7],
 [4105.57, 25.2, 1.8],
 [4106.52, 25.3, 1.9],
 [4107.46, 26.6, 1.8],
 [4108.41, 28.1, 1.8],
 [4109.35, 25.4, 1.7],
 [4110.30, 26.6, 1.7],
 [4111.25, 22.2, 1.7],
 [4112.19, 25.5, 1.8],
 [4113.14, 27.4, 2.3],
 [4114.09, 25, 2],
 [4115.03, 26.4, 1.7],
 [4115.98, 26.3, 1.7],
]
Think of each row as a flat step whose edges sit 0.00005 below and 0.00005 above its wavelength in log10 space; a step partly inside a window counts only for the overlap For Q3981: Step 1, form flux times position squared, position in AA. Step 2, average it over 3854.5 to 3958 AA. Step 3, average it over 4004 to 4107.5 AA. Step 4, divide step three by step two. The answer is 1.00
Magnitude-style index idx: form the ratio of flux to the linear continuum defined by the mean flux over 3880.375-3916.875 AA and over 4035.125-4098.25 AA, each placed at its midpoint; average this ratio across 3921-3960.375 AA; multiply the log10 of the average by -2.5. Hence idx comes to 0.03 mag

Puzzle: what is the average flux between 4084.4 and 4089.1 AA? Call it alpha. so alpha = 26.7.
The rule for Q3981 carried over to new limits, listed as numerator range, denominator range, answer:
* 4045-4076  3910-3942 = 1.02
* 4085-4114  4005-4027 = 1.11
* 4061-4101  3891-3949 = 1.09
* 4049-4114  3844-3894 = 0.98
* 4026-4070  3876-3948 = 0.98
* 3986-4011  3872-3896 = 0.94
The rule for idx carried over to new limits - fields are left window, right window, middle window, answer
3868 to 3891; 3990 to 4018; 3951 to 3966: 0.02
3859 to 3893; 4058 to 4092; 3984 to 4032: 0.06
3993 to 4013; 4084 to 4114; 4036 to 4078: 0.08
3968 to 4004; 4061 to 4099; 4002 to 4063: 0.04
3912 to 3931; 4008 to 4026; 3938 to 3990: -0.04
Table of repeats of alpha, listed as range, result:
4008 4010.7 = 24.1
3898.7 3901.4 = 25.6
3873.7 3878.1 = 29.1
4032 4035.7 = 23.5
